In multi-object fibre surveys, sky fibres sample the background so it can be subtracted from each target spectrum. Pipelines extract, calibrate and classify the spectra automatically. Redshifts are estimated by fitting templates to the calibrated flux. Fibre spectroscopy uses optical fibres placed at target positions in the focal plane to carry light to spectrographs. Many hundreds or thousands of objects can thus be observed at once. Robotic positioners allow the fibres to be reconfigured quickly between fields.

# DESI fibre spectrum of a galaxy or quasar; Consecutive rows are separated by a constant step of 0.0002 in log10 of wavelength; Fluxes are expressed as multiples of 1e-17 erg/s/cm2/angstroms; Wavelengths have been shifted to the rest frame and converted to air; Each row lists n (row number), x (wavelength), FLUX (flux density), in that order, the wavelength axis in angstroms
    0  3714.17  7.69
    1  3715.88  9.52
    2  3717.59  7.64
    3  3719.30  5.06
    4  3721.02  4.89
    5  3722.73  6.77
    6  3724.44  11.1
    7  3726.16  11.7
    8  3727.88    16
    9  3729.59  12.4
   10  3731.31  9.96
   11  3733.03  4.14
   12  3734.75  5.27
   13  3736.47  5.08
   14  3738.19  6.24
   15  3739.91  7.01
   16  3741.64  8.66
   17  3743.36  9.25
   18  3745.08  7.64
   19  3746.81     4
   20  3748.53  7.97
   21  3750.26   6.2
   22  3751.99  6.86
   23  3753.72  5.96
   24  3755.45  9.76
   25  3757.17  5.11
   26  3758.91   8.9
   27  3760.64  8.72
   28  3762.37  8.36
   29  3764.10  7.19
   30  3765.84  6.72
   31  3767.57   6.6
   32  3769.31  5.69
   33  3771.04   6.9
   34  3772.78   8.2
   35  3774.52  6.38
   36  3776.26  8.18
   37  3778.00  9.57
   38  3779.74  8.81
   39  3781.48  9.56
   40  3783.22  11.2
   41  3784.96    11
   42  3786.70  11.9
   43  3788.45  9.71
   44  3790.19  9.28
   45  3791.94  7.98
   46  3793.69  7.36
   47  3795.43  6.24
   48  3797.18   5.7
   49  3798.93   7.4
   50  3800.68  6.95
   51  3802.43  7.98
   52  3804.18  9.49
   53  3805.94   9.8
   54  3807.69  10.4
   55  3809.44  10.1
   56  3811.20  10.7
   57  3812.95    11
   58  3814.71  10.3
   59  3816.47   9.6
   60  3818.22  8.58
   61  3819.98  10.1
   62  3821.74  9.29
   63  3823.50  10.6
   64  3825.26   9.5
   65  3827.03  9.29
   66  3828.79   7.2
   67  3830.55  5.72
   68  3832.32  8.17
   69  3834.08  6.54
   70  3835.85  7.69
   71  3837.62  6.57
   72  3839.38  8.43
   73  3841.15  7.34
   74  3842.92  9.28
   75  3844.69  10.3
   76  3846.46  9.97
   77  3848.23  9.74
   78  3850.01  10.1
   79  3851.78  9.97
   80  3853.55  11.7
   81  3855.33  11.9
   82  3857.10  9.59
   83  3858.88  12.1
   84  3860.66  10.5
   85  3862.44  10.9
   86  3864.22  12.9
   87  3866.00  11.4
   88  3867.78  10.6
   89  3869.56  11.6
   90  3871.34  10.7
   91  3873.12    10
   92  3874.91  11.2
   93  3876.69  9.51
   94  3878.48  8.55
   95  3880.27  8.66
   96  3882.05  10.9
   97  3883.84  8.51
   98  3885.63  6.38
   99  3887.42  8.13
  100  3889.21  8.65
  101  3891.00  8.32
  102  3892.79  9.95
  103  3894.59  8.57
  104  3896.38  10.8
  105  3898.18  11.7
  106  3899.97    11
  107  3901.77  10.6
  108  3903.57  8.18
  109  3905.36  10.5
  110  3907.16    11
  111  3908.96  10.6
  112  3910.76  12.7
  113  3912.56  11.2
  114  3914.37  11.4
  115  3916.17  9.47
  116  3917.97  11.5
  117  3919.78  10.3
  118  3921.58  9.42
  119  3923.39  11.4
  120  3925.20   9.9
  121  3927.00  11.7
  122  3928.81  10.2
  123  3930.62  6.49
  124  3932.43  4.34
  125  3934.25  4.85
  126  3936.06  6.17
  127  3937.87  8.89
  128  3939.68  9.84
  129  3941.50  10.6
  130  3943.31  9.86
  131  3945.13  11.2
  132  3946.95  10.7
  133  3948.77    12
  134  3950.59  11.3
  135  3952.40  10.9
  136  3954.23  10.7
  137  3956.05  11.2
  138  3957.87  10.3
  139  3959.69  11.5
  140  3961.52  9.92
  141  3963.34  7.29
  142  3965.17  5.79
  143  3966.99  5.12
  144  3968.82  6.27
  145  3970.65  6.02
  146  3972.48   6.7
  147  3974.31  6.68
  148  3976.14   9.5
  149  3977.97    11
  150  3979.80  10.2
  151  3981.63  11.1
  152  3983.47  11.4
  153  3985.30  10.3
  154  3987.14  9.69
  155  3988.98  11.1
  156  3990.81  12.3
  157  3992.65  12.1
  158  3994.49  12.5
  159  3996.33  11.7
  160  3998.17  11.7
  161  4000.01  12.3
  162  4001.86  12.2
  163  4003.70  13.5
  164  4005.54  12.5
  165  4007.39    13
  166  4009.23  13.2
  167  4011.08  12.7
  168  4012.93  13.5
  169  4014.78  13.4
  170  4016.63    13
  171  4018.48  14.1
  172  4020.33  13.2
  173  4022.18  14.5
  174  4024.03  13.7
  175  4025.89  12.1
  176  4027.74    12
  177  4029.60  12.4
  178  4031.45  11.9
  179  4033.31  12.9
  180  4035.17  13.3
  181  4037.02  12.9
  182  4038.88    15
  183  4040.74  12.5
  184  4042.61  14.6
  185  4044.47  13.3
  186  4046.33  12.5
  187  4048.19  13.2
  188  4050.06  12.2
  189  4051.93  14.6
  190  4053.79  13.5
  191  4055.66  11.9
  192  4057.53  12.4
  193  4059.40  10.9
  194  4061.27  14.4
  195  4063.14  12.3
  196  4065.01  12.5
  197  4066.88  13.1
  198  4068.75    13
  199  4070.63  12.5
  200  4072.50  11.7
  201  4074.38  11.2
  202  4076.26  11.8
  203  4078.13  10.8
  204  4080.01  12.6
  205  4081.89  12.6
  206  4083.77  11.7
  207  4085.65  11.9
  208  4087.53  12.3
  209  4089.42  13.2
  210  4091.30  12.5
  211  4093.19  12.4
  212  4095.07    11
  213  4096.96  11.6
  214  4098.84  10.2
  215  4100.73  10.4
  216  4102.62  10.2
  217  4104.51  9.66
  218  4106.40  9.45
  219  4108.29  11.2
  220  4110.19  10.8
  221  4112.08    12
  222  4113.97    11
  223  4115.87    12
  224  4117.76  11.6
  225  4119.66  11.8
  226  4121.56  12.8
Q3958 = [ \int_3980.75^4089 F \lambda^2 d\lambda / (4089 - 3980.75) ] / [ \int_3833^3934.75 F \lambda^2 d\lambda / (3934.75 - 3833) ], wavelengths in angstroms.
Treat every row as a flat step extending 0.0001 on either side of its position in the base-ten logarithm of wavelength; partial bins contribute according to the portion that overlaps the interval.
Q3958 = 1.4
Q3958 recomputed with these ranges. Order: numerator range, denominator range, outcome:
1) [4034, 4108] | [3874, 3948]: 1.38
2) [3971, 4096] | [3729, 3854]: 1.66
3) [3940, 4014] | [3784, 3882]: 1.20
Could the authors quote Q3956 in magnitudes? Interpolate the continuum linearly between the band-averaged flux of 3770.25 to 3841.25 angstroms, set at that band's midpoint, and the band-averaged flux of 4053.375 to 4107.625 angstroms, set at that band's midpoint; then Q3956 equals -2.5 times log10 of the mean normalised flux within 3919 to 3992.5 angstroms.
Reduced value 0.11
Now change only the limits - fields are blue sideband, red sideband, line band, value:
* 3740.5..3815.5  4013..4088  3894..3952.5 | 0.07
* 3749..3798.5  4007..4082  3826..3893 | 0.01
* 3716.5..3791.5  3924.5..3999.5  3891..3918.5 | -0.15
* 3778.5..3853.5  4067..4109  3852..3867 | -0.20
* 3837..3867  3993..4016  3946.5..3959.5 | 0.07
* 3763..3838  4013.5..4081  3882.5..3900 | 0.11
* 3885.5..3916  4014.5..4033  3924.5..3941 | 0.32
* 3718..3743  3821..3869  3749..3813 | 0.06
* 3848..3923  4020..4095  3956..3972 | 0.39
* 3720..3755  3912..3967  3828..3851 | 0.06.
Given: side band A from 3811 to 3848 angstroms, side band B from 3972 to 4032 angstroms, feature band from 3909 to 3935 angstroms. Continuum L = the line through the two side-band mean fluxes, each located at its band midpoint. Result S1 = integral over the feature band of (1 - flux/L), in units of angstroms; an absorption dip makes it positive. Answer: 1.9 angstroms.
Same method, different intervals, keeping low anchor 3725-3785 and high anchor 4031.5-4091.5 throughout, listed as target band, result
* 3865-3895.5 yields 1.17 angstroms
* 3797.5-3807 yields 0.57 angstroms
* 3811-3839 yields 0.94 angstroms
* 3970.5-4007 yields 2.28 angstroms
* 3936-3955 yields 0.94 angstroms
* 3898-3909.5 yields -0.19 angstroms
